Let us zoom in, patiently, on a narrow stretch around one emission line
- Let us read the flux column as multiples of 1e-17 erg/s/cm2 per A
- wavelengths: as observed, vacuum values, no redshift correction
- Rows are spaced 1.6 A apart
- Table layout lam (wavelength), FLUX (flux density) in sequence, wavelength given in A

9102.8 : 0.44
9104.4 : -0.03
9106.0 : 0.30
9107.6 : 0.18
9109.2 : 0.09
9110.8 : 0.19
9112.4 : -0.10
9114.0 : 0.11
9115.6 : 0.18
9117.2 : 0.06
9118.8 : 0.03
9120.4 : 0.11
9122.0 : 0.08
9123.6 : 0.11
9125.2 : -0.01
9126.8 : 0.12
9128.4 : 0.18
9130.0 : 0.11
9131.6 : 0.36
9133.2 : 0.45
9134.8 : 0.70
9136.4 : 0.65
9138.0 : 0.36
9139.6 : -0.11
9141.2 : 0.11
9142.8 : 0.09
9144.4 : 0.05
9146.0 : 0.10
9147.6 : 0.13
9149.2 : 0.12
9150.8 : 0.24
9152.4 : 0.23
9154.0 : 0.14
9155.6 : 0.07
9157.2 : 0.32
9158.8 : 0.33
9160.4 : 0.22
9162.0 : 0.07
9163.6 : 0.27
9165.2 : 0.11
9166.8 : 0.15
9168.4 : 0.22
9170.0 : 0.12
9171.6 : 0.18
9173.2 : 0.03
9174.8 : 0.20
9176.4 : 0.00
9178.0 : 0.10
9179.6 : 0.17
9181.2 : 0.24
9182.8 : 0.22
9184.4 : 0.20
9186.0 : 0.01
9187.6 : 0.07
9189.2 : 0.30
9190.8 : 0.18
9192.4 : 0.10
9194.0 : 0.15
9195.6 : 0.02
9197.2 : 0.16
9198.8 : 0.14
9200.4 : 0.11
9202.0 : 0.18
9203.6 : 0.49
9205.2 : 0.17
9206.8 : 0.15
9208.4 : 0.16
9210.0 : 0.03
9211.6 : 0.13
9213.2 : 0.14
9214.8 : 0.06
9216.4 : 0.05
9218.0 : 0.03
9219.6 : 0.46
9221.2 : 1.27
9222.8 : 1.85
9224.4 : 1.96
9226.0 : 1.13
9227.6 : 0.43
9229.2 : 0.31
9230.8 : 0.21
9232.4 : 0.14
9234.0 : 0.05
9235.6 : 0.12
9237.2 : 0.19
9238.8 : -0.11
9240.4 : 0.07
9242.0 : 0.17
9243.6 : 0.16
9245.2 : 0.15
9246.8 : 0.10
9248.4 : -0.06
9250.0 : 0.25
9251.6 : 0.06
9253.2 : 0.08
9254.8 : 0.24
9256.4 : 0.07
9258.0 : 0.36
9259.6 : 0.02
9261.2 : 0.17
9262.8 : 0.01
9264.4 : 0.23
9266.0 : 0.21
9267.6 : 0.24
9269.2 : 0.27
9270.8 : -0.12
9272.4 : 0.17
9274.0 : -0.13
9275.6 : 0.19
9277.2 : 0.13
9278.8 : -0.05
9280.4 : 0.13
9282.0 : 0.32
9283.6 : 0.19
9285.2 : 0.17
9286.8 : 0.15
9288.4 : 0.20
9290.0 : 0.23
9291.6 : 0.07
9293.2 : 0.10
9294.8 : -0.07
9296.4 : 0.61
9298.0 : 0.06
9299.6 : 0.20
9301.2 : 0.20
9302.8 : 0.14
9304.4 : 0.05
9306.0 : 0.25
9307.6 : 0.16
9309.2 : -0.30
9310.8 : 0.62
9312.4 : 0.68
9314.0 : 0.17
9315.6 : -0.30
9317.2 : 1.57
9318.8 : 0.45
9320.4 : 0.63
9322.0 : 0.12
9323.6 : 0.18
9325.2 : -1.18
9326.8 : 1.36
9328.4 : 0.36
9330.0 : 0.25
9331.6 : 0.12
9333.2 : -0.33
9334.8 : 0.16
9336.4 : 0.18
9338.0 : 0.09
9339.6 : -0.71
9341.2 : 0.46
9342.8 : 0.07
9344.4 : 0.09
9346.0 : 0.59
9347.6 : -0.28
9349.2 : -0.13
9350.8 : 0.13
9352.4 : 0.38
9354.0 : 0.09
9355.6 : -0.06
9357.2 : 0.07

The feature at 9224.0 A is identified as [O III] 5007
